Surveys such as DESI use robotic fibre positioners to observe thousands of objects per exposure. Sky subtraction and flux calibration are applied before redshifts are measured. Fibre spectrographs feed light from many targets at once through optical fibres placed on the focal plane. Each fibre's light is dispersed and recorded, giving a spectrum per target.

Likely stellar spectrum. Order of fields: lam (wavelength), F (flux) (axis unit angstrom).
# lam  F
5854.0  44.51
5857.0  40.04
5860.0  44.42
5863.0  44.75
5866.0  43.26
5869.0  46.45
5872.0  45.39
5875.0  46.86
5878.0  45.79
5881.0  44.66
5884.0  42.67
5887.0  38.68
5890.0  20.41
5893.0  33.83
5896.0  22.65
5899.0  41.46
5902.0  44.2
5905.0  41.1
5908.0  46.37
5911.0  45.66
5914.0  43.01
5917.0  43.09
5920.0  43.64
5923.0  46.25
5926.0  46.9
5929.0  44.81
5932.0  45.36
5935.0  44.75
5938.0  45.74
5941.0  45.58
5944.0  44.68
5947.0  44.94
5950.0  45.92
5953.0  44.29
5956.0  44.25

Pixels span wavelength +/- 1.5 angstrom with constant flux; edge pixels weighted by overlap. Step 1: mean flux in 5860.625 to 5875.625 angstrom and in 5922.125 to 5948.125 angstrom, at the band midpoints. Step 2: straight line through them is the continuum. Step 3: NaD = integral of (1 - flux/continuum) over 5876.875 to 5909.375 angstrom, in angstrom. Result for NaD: 5.1 angstrom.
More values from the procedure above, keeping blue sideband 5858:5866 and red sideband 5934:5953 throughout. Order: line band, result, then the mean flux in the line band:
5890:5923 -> 3.6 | 39.8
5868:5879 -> -0.5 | 46.1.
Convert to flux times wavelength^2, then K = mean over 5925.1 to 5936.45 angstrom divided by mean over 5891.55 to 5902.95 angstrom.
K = 1.3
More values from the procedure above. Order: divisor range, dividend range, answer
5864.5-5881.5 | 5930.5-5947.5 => 1.02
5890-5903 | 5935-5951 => 1.37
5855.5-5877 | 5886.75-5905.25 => 0.77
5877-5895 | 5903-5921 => 1.19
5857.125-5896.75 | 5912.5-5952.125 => 1.14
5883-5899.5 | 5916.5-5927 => 1.40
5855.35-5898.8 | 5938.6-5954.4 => 1.15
